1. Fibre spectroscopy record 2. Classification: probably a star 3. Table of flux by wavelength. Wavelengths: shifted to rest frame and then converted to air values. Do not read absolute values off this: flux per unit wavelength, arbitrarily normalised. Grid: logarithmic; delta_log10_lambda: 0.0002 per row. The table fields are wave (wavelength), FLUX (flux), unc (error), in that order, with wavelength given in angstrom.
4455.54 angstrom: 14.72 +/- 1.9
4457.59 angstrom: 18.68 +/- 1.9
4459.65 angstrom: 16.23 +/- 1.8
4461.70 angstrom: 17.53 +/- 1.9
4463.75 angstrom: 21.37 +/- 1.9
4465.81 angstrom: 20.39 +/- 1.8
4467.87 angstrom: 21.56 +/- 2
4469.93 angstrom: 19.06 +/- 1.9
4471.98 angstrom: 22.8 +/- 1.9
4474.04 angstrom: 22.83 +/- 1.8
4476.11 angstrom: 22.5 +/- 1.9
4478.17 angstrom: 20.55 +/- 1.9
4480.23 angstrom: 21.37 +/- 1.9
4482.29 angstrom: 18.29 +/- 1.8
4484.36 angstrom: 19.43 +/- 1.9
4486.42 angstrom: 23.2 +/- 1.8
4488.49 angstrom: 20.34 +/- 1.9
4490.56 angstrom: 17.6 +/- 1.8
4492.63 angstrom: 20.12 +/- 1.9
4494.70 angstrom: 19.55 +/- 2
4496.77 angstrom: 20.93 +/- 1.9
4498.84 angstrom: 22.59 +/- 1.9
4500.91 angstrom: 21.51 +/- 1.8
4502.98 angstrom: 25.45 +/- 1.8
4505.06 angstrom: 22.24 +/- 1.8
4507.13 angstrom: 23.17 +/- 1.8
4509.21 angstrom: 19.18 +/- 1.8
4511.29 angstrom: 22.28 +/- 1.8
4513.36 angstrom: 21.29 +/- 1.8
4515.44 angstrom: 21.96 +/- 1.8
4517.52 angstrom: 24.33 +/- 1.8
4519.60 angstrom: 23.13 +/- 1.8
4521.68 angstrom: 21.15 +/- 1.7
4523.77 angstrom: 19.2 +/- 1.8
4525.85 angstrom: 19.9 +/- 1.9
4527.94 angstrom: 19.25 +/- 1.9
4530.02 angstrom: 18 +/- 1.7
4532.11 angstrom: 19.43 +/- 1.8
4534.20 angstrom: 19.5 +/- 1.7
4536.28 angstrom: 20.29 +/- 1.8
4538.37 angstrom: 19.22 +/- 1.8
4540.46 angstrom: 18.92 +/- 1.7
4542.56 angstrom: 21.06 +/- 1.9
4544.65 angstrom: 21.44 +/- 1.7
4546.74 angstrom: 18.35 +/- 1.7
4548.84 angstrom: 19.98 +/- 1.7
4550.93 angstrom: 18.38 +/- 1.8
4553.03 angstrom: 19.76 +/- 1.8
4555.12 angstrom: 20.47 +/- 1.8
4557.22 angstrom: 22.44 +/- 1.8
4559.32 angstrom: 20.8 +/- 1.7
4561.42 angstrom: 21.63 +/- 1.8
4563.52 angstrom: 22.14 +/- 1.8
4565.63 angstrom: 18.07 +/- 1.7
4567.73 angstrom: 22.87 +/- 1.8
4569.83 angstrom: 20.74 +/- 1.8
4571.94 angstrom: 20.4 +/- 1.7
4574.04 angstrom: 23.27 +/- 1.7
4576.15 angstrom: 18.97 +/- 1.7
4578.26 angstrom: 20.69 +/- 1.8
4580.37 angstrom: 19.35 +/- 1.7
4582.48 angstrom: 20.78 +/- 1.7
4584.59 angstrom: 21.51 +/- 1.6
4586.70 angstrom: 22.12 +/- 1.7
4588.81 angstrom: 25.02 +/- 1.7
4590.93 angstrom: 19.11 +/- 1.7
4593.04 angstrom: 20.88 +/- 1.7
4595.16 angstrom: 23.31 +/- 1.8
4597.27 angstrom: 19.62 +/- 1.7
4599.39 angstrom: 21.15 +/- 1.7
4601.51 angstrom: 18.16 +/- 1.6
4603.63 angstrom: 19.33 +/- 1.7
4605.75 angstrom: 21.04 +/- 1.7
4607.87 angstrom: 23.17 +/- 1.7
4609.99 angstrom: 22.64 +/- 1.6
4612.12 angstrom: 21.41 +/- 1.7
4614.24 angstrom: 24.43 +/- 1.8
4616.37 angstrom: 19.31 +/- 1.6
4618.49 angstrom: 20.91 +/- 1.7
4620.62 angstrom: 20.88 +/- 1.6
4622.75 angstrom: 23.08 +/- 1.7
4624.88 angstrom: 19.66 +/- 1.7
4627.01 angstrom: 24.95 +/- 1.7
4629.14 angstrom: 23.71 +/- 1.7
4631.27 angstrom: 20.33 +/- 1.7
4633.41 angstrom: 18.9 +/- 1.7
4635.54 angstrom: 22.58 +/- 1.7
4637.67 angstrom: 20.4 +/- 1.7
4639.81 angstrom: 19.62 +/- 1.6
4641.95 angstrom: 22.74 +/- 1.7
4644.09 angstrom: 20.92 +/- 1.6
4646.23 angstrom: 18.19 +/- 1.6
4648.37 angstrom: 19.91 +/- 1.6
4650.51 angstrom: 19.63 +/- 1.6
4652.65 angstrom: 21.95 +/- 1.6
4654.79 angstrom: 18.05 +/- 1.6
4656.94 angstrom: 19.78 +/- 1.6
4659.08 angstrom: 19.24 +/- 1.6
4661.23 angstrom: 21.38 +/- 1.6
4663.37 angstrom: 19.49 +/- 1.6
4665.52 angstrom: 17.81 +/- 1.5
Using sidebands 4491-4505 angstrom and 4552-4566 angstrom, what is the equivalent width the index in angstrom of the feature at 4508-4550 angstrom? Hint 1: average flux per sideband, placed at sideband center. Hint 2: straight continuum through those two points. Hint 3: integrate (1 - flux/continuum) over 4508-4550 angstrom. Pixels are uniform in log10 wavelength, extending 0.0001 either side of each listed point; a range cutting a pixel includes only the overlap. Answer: 1.63 angstrom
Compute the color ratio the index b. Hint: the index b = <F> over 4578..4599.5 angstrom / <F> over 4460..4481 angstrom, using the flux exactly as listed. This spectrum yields 1.0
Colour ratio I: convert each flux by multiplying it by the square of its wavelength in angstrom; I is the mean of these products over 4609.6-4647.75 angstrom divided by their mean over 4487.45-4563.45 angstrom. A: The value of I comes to 1.1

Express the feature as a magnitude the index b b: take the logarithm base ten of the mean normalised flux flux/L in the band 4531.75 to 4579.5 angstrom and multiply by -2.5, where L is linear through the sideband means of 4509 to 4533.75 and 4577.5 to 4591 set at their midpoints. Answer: 0.04 mag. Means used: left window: 20.8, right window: 21.4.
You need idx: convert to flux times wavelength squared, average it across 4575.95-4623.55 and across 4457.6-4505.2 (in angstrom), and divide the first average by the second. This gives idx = 1.1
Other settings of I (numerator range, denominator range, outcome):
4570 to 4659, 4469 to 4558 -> 1.06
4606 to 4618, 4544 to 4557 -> 1.14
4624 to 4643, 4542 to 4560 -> 1.10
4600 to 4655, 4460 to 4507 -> 1.07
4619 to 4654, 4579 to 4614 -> 1.01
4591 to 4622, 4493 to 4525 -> 1.01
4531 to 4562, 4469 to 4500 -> 0.99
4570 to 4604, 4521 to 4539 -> 1.10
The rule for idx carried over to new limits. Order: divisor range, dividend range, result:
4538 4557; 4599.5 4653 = 1.10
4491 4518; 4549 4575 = 0.98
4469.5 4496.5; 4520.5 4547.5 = 0.98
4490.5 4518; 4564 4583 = 0.98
